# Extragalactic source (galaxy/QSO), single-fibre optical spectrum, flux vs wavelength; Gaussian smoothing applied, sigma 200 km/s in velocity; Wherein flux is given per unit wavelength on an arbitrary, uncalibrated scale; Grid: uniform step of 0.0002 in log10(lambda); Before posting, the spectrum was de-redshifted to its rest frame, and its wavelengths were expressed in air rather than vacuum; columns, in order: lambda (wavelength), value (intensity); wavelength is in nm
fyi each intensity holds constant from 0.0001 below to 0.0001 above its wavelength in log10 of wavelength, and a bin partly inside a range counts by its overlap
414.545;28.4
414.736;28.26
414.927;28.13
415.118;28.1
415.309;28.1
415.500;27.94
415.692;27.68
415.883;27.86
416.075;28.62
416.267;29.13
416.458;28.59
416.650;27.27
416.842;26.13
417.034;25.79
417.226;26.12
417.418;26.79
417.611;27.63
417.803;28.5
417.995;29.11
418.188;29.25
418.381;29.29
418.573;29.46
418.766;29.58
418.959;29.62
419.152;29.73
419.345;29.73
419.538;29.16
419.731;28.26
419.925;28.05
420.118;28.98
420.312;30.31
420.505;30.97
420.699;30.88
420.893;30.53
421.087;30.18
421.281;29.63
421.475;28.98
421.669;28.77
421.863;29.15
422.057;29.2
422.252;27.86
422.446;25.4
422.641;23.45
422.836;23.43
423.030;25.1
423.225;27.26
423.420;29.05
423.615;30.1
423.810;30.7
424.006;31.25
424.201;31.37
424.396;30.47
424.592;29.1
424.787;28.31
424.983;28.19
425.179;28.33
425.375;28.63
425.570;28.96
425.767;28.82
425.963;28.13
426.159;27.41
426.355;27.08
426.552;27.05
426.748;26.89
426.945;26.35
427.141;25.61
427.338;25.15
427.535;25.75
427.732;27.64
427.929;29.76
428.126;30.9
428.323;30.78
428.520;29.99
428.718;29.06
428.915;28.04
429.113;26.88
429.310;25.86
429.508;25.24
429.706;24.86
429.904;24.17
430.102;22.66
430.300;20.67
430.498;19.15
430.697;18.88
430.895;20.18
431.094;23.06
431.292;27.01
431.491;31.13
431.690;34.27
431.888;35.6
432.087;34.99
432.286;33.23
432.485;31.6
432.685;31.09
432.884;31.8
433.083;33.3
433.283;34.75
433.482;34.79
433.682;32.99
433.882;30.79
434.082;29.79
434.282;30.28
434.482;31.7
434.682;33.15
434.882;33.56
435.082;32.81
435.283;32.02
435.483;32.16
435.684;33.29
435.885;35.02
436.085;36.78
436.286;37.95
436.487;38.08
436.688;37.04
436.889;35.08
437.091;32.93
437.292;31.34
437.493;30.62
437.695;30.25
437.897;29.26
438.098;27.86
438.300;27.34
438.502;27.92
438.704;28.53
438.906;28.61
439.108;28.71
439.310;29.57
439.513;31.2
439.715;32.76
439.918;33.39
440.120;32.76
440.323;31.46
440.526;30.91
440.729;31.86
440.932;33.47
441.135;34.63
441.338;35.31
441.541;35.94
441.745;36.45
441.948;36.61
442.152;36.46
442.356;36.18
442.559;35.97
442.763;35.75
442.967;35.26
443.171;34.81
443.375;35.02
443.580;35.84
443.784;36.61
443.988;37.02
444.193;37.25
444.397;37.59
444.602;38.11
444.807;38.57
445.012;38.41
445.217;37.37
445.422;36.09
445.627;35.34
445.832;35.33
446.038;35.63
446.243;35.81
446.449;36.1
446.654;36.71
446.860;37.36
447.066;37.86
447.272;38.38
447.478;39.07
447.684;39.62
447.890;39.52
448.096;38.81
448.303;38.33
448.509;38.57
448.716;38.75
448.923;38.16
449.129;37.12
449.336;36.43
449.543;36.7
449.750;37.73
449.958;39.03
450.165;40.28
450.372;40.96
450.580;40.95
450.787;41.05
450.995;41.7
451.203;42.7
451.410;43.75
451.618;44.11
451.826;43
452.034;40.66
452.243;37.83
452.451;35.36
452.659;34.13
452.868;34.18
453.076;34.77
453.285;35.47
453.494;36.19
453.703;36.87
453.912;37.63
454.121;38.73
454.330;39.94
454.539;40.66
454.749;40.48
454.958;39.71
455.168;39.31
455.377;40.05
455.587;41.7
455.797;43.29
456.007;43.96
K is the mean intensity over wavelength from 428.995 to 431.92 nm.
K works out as 25.1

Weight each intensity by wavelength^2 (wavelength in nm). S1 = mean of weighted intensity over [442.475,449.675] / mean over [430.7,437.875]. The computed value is 1.2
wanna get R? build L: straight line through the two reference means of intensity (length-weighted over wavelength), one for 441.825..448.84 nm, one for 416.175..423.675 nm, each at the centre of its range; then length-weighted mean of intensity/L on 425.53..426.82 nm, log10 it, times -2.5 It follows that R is 0.10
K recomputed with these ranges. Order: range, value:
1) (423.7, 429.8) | 28.1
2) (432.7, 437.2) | 33.6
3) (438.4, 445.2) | 34.3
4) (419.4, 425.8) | 28.8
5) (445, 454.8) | 38.3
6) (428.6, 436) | 29.5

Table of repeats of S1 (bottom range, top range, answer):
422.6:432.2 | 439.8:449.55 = 1.44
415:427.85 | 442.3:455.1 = 1.52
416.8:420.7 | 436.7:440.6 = 1.17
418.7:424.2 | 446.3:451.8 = 1.55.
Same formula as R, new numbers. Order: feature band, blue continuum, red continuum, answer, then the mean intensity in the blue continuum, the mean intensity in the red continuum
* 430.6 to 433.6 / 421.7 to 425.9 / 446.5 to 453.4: 0.04 mag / 28.3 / 38.7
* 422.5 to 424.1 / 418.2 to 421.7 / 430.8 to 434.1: 0.10 mag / 29.6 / 31.2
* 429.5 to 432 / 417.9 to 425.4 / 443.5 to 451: 0.26 mag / 28.9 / 37.9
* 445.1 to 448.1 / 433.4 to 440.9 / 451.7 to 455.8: -0.05 mag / 32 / 38.4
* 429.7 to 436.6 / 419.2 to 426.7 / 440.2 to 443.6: 0.05 mag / 28.6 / 34.8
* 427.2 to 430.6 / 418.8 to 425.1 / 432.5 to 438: 0.18 mag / 28.9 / 33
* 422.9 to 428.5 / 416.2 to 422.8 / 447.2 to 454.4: 0.08 mag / 28.5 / 38.8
